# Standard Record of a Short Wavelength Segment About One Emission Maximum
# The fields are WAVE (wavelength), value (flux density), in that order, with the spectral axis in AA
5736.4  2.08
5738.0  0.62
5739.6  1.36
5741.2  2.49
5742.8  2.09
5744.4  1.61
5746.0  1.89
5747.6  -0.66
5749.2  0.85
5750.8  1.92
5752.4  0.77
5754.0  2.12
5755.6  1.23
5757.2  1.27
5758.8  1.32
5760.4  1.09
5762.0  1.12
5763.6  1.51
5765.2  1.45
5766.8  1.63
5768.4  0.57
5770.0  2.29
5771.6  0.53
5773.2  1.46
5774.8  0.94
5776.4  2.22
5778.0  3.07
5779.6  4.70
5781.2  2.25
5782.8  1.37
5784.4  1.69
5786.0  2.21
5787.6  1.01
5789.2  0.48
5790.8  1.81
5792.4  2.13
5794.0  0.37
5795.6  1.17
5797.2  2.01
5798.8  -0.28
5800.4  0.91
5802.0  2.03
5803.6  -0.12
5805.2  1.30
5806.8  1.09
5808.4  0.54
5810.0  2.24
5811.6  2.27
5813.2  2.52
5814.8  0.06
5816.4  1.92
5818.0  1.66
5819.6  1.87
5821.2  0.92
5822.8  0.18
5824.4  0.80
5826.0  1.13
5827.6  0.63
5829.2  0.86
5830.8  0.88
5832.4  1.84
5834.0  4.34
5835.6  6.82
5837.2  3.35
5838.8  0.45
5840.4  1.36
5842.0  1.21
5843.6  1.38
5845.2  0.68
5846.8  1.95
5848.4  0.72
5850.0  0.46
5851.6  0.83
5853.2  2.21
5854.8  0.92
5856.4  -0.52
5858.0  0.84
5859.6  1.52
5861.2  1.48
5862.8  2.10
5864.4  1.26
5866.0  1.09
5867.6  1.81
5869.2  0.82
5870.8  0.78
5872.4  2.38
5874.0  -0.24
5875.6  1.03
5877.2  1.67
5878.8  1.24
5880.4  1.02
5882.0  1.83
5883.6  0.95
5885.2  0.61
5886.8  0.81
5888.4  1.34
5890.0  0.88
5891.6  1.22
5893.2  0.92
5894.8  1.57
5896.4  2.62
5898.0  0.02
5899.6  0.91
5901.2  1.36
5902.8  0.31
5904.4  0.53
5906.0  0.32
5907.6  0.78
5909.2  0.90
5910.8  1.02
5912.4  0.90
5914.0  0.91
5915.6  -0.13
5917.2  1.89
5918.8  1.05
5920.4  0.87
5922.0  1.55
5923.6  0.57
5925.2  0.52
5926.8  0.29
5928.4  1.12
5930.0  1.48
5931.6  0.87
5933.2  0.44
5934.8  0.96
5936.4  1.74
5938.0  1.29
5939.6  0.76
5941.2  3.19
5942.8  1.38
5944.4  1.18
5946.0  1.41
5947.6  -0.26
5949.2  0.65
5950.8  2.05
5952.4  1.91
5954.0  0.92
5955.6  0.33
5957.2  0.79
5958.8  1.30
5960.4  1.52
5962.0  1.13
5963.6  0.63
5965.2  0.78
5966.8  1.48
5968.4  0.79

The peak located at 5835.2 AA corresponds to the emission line [O III] 5007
